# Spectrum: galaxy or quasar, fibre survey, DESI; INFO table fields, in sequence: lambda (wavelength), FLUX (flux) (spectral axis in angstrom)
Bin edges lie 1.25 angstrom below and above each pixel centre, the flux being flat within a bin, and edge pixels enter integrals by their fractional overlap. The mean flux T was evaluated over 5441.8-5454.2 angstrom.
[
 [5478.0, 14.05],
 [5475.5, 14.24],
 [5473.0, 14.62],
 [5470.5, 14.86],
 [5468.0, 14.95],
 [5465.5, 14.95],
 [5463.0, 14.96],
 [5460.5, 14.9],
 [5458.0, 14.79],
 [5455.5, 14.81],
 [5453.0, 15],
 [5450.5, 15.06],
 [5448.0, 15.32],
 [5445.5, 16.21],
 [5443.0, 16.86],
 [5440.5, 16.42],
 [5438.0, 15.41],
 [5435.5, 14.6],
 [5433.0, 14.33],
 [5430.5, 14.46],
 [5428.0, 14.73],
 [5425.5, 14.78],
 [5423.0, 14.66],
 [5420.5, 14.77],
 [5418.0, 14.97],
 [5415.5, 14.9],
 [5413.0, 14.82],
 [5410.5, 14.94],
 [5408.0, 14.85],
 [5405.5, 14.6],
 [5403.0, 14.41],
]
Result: 15.7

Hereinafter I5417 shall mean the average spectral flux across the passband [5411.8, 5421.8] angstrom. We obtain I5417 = 14.9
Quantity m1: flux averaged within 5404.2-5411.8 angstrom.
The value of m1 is 14.8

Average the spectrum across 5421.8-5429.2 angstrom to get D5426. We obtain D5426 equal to 14.7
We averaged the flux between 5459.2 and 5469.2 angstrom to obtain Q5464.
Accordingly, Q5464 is 14.9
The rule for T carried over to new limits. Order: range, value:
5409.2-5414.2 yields 14.9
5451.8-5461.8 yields 14.9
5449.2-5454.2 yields 15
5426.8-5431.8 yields 14.6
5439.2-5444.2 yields 16.6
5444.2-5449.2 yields 15.8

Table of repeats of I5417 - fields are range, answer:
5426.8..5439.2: 14.7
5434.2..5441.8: 15.5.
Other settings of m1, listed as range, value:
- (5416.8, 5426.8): 14.8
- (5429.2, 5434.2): 14.4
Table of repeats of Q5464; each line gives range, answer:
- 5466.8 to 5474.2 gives 14.8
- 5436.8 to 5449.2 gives 16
